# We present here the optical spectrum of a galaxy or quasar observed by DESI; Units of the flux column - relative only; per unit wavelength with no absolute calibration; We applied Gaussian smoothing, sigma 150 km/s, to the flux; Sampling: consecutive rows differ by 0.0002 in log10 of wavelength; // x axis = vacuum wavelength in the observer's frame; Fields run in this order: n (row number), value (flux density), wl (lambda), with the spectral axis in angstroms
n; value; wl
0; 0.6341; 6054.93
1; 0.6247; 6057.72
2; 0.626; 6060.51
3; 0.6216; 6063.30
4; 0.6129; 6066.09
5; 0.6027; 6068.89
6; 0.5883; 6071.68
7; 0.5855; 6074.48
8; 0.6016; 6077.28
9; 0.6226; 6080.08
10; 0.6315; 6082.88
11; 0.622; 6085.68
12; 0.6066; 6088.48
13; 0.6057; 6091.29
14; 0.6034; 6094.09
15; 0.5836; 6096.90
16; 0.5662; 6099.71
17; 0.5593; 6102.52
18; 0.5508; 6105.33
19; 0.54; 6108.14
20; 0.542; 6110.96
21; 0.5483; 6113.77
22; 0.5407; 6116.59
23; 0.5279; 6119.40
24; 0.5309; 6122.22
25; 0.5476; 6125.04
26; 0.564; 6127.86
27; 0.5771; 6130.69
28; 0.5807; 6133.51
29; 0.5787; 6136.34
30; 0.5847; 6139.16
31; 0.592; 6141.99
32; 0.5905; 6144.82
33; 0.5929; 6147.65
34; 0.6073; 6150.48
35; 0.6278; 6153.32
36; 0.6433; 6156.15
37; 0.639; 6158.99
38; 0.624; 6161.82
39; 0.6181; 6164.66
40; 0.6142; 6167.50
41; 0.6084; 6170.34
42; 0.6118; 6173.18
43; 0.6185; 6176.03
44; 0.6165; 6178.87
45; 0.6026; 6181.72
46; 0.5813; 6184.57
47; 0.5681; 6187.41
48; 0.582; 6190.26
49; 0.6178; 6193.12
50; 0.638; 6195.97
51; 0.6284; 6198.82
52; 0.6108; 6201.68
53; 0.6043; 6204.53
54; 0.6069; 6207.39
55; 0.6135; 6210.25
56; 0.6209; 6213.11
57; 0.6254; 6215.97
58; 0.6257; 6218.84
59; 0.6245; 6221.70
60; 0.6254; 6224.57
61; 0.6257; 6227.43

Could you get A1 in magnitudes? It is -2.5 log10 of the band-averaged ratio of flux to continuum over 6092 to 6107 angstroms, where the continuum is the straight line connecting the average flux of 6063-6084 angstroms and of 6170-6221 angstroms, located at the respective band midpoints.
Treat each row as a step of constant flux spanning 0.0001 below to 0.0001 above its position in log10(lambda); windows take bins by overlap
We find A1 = 0.06 mag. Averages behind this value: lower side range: 0.607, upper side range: 0.61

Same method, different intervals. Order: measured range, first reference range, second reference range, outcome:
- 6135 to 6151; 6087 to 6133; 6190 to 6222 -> -0.016 mag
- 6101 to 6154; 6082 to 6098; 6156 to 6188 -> 0.080 mag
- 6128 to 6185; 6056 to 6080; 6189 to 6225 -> 0.016 mag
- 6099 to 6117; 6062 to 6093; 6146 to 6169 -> 0.120 mag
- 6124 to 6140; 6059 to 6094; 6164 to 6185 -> 0.069 mag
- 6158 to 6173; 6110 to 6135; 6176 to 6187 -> -0.060 mag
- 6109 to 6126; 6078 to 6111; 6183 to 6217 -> 0.102 mag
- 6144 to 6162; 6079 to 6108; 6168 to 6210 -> -0.030 mag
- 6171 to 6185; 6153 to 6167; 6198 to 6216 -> 0.029 mag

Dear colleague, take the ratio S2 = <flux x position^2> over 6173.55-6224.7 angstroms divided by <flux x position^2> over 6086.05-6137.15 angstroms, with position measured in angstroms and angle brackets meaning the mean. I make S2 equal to 1.11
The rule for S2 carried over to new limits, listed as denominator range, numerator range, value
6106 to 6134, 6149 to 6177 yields 1.15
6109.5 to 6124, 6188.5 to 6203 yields 1.17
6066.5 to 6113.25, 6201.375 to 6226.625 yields 1.09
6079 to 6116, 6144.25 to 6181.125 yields 1.08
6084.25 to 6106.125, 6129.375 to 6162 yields 1.04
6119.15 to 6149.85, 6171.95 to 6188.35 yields 1.07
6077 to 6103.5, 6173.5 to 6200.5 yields 1.04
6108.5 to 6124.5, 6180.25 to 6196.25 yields 1.13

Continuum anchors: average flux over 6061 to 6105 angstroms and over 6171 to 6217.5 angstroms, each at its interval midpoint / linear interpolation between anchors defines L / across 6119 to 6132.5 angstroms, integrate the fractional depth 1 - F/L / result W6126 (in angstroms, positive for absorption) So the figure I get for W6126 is 1.2 angstroms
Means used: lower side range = 0.6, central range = 0.552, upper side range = 0.609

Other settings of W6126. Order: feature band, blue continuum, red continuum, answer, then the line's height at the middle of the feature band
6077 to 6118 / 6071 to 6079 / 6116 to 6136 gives -0.3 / 0.576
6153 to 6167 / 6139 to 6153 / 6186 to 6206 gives -0.7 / 0.6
